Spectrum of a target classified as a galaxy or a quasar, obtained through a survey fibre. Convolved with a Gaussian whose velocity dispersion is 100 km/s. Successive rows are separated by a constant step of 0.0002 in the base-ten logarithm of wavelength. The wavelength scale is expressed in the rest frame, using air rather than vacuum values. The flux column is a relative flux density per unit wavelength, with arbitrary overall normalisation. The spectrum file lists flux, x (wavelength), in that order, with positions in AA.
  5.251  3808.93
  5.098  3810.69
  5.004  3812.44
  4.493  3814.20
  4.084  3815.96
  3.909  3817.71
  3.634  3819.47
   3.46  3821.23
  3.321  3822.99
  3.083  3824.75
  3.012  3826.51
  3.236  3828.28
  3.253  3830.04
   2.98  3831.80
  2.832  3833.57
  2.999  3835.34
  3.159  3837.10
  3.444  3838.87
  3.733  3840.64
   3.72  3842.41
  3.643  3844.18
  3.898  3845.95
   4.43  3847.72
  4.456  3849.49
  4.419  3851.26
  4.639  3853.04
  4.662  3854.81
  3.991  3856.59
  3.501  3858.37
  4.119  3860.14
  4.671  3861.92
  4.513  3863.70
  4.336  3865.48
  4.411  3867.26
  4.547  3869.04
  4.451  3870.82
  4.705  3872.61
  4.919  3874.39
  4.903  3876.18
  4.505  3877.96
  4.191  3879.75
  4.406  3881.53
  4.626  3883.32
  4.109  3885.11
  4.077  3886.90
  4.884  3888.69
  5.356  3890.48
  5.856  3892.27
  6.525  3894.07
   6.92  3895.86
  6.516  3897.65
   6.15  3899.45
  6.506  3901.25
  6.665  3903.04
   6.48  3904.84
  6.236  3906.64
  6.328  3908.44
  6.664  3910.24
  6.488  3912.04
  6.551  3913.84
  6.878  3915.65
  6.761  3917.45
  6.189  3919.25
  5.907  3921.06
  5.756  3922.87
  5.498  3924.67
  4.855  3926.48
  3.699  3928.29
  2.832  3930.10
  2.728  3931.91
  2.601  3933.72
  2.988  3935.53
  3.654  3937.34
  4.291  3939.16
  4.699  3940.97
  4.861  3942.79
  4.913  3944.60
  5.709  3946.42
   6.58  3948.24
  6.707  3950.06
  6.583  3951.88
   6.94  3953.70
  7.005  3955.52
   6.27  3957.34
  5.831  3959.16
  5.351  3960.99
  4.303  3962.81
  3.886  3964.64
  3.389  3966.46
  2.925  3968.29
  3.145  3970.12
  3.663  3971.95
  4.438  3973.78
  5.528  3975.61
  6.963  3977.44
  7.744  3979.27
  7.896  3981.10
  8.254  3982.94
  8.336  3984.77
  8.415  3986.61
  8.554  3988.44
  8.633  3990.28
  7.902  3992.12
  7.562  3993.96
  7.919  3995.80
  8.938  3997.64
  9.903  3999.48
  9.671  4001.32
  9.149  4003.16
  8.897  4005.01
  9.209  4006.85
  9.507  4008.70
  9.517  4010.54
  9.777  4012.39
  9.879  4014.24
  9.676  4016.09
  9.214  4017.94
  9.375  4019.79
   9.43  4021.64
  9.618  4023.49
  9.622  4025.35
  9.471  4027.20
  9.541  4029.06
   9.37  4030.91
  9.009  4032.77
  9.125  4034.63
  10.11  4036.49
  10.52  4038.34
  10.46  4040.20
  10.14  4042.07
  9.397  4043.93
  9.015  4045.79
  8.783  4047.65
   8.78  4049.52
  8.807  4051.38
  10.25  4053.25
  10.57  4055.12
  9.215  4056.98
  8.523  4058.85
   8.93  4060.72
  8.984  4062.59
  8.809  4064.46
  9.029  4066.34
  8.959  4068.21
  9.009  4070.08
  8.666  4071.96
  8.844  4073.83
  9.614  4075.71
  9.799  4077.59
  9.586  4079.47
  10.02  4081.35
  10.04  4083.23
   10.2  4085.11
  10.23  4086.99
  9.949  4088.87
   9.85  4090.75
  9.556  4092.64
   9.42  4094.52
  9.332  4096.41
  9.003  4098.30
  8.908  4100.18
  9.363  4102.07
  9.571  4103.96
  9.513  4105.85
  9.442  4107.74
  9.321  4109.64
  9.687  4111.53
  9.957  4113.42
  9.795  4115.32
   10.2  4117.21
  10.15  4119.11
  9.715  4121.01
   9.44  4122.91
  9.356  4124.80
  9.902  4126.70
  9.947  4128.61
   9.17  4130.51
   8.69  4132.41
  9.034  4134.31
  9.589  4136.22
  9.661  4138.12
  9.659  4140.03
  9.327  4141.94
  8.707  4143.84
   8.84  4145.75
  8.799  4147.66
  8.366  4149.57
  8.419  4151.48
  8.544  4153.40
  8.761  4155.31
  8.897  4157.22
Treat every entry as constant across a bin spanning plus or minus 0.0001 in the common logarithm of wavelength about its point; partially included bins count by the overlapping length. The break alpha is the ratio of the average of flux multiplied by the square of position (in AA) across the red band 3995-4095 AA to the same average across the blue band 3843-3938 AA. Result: 2.05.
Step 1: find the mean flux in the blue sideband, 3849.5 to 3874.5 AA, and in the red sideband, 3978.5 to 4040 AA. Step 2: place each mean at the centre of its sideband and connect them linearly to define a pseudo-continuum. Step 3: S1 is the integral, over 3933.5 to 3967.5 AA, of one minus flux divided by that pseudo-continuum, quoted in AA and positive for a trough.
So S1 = 9.9 AA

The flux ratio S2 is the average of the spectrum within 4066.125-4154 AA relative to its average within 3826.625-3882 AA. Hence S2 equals 2.33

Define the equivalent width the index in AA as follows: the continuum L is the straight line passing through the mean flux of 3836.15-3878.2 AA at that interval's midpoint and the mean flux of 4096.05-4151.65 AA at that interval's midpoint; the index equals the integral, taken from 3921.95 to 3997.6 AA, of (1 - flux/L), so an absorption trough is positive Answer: 7.5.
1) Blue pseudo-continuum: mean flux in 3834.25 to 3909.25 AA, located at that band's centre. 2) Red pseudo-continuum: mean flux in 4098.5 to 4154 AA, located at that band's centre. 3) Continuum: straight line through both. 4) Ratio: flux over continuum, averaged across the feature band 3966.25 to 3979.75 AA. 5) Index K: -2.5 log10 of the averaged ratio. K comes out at 0.37 mag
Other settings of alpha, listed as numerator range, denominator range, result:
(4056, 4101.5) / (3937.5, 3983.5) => 1.82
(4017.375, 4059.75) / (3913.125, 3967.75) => 1.95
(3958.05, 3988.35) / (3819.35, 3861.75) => 1.67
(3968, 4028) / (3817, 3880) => 2.25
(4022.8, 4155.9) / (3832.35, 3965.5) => 2.08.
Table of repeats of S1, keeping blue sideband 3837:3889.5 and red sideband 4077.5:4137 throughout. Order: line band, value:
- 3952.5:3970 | 3.7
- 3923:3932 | 2.4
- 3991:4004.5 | -2.8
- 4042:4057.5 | -1.9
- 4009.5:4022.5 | -3.3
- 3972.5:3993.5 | -1.6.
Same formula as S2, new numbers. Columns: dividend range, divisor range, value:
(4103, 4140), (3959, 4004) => 1.42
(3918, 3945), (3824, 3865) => 1.16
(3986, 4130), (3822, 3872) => 2.45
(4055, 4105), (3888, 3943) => 1.73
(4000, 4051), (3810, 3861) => 2.50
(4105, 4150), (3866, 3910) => 1.76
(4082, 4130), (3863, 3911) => 1.82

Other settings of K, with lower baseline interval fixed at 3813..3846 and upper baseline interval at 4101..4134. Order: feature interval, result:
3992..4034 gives -0.25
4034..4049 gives -0.21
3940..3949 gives 0.11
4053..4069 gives -0.10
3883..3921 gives -0.20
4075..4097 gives -0.10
